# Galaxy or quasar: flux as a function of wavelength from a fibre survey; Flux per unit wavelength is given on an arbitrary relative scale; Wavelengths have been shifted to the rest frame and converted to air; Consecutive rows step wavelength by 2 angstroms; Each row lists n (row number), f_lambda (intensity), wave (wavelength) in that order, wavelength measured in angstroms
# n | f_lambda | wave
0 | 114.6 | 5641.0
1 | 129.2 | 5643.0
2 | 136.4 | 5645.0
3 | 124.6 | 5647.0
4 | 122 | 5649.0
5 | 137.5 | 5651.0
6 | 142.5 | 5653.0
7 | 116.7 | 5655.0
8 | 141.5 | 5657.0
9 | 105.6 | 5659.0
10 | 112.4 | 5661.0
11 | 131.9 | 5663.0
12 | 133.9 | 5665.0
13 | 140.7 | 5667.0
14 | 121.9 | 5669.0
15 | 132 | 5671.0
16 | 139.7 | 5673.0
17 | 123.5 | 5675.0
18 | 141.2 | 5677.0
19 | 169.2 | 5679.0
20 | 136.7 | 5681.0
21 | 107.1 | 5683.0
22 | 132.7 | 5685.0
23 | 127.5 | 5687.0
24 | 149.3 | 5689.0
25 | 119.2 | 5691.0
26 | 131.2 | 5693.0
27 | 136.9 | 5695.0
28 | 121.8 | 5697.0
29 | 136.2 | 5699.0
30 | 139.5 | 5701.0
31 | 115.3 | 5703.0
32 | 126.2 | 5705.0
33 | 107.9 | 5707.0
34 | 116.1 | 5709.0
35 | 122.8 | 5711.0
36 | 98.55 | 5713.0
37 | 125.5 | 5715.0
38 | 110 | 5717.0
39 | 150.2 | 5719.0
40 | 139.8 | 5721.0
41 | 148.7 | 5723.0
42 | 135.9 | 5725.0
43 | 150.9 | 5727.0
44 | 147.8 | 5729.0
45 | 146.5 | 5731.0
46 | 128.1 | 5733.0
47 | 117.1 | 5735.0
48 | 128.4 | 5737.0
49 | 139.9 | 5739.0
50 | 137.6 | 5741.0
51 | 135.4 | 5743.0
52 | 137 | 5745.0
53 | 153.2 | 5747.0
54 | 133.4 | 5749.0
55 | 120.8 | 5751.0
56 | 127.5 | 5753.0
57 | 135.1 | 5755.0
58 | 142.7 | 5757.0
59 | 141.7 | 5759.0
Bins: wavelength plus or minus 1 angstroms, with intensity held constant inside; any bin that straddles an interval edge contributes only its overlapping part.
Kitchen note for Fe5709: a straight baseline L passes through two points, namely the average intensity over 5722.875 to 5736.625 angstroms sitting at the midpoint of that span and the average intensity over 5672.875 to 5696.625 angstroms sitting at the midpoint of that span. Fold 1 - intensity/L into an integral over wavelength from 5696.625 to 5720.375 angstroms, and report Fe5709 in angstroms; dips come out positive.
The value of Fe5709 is 2.34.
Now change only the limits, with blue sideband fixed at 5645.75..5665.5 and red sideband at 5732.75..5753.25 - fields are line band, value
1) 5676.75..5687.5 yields -0.6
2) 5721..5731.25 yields -1.1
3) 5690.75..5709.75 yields 0.7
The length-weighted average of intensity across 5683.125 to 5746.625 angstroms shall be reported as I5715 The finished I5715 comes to 131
